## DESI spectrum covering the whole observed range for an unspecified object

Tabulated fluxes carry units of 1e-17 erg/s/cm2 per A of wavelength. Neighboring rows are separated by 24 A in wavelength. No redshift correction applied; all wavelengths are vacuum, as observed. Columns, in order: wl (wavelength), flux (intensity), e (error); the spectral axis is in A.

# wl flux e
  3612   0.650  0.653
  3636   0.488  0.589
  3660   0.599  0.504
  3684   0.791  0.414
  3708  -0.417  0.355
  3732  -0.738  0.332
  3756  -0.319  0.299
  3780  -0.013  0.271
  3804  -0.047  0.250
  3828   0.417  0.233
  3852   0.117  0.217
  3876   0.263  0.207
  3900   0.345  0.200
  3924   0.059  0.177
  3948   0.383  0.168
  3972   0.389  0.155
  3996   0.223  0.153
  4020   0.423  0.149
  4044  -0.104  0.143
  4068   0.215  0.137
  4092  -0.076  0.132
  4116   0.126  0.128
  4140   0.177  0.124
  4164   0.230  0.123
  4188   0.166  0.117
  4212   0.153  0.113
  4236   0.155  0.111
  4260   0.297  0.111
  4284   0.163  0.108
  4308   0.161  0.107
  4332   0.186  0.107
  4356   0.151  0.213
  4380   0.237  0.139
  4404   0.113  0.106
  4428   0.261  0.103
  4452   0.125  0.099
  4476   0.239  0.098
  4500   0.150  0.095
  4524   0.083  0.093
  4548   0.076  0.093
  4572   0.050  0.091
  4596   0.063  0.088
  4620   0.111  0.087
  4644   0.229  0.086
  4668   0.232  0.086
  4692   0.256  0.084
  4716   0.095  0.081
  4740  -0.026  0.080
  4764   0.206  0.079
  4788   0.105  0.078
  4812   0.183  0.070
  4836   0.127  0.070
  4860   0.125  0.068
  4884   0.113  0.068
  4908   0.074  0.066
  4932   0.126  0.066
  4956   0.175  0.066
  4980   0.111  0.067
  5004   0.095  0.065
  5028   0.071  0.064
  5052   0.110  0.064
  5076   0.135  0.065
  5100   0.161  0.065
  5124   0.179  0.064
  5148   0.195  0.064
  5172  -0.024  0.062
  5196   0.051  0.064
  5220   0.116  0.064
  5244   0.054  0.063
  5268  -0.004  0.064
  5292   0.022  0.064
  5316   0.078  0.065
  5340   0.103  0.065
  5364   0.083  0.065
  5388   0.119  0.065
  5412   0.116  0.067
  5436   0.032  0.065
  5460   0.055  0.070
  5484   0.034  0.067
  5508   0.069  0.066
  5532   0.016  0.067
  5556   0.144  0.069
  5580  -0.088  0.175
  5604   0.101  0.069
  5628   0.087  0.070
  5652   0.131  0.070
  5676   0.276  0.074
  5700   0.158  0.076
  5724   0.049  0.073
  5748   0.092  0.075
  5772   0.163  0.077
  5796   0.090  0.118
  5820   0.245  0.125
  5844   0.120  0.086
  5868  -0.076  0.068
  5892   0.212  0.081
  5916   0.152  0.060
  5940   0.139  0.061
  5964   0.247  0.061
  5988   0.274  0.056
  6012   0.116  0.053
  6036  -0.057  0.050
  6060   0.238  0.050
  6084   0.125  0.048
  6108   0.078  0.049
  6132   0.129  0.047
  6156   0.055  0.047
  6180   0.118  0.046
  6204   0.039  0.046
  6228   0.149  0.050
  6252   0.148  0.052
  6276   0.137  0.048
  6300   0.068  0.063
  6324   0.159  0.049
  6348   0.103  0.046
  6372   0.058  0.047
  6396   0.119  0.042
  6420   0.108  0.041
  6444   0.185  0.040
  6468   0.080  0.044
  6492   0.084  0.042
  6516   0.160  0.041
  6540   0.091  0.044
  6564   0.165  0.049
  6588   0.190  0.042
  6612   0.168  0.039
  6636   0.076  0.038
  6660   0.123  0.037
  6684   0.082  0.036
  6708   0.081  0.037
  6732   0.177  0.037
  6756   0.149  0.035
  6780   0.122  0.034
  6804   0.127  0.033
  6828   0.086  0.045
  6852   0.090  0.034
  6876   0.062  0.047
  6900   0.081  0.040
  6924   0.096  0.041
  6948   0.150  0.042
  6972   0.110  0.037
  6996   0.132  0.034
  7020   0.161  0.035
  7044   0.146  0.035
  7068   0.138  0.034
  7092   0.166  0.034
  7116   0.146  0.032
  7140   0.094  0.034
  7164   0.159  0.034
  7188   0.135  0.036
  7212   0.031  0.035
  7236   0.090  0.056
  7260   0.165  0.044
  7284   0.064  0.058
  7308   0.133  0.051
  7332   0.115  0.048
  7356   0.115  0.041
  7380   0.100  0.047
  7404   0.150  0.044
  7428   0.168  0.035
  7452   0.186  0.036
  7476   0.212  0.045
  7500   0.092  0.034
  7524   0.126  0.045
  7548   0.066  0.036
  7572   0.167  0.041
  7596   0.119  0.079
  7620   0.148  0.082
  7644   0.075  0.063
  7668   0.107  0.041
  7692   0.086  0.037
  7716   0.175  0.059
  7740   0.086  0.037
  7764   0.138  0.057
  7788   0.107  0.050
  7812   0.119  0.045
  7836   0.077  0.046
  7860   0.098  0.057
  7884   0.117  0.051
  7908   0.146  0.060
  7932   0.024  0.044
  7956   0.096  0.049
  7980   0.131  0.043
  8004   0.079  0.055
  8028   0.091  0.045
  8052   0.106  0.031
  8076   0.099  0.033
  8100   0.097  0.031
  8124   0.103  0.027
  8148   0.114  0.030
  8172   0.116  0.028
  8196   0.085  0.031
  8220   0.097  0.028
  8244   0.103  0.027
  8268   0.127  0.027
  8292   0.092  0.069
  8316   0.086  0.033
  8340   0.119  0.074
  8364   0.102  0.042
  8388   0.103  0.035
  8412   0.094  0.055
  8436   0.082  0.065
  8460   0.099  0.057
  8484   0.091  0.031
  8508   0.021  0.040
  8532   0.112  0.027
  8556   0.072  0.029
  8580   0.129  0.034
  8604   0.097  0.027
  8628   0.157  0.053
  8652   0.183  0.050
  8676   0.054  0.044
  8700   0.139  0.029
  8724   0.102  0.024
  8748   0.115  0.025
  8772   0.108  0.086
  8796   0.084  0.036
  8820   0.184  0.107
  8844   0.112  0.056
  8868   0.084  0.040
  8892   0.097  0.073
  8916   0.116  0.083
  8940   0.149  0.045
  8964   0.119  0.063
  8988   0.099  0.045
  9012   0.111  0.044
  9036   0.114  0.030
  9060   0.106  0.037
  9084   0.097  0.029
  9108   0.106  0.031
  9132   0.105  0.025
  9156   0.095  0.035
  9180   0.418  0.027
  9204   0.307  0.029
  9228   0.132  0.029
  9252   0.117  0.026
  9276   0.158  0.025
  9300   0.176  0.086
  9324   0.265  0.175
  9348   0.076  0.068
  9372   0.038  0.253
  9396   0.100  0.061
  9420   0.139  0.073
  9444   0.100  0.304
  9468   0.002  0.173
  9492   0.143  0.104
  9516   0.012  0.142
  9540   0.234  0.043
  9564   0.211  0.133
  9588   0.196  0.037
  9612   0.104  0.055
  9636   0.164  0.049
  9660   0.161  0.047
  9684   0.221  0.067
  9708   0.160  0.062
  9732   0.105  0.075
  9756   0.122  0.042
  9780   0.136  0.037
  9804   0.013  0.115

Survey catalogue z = 1.465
